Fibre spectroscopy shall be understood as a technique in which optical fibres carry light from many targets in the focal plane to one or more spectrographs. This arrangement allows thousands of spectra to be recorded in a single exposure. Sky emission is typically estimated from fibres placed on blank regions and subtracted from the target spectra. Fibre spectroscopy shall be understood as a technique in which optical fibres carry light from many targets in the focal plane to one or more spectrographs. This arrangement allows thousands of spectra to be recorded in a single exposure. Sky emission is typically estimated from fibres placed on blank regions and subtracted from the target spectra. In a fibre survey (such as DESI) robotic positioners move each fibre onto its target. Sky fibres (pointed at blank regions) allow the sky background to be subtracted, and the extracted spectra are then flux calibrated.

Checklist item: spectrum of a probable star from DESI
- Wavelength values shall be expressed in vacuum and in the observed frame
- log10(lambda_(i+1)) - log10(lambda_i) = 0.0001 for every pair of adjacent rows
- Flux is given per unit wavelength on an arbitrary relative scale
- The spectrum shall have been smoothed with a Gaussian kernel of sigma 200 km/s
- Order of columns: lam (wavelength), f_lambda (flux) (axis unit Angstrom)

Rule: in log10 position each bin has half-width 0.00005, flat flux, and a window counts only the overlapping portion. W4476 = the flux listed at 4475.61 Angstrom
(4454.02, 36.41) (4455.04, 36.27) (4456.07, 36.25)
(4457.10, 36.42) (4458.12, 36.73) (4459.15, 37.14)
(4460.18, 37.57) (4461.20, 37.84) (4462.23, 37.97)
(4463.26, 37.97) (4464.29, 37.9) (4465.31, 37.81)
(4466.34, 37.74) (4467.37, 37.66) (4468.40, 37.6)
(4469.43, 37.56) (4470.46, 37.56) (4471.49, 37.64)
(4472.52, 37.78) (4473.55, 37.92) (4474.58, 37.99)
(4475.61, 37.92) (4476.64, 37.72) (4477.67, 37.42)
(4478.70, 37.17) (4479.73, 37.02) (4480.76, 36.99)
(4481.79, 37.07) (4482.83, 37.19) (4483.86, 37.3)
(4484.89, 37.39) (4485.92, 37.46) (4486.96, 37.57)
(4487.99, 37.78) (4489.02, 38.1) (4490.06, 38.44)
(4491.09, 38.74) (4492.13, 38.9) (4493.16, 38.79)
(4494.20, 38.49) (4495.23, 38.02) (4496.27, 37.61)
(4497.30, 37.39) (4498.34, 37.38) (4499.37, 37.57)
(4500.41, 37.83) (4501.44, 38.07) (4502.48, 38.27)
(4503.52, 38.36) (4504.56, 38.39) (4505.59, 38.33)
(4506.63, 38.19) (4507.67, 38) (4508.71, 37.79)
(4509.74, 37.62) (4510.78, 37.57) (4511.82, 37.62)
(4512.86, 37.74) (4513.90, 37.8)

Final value 37.92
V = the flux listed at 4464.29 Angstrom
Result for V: 37.9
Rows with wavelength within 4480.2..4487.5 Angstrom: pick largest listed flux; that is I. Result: 37.57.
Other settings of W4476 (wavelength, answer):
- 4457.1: 36.42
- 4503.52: 38.36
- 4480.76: 36.99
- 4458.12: 36.73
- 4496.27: 37.61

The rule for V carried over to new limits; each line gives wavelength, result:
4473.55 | 37.92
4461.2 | 37.84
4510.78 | 37.57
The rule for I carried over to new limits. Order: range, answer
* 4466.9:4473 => 37.78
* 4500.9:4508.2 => 38.39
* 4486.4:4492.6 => 38.9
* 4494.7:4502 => 38.07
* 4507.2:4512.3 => 38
